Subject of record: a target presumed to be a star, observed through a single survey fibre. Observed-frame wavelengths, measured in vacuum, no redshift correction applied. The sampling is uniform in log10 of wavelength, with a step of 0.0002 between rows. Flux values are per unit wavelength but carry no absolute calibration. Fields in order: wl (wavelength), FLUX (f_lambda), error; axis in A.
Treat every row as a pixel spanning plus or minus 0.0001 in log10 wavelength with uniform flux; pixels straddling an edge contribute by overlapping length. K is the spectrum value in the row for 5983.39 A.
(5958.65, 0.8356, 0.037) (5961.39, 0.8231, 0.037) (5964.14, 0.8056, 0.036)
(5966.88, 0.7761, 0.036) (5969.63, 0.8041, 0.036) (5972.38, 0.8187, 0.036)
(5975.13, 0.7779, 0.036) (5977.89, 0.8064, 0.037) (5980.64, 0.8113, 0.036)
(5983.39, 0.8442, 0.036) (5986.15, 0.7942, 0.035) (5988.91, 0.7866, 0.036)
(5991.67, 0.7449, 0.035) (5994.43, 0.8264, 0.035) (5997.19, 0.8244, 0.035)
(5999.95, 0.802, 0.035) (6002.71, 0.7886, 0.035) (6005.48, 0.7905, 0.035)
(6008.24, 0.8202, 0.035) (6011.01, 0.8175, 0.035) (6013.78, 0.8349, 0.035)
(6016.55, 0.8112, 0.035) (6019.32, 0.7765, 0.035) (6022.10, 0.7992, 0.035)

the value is 0.8442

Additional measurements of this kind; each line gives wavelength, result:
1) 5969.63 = 0.8041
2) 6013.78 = 0.8349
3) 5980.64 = 0.8113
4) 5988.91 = 0.7866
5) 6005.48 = 0.7905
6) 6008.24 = 0.8202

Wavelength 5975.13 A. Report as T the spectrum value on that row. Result 0.7779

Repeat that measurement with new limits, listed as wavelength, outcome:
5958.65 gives 0.8356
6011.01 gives 0.8175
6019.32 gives 0.7765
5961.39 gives 0.8231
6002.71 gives 0.7886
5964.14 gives 0.8056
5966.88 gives 0.7761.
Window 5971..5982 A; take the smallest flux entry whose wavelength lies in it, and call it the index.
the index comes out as 0.7779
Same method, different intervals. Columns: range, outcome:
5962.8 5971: 0.7761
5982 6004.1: 0.7449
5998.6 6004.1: 0.7886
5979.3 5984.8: 0.8113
